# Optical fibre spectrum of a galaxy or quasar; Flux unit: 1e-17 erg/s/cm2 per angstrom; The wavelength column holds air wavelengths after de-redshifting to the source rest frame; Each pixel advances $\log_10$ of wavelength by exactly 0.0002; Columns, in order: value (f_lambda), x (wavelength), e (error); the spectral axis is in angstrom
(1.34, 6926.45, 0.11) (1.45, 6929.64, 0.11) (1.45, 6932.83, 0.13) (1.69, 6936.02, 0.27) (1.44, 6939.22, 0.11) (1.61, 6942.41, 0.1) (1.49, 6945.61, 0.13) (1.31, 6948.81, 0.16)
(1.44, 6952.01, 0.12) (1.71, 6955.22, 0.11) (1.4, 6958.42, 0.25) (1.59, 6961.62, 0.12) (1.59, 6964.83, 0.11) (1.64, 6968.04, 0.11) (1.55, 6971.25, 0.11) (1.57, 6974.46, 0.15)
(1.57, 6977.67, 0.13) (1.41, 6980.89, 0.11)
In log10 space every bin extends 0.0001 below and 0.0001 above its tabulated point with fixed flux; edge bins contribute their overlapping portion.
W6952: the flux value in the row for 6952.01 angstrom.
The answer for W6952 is 1.44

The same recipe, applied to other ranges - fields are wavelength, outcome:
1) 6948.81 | 1.31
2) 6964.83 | 1.59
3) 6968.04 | 1.64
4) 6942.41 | 1.61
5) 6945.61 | 1.49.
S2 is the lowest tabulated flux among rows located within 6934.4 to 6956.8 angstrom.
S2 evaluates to 1.31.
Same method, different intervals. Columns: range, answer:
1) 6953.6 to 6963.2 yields 1.4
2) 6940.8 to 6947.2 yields 1.49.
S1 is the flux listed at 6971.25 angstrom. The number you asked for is 1.55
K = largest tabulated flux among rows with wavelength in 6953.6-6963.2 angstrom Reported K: 1.71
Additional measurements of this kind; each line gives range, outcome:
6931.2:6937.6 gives 1.69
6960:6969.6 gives 1.64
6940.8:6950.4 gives 1.61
